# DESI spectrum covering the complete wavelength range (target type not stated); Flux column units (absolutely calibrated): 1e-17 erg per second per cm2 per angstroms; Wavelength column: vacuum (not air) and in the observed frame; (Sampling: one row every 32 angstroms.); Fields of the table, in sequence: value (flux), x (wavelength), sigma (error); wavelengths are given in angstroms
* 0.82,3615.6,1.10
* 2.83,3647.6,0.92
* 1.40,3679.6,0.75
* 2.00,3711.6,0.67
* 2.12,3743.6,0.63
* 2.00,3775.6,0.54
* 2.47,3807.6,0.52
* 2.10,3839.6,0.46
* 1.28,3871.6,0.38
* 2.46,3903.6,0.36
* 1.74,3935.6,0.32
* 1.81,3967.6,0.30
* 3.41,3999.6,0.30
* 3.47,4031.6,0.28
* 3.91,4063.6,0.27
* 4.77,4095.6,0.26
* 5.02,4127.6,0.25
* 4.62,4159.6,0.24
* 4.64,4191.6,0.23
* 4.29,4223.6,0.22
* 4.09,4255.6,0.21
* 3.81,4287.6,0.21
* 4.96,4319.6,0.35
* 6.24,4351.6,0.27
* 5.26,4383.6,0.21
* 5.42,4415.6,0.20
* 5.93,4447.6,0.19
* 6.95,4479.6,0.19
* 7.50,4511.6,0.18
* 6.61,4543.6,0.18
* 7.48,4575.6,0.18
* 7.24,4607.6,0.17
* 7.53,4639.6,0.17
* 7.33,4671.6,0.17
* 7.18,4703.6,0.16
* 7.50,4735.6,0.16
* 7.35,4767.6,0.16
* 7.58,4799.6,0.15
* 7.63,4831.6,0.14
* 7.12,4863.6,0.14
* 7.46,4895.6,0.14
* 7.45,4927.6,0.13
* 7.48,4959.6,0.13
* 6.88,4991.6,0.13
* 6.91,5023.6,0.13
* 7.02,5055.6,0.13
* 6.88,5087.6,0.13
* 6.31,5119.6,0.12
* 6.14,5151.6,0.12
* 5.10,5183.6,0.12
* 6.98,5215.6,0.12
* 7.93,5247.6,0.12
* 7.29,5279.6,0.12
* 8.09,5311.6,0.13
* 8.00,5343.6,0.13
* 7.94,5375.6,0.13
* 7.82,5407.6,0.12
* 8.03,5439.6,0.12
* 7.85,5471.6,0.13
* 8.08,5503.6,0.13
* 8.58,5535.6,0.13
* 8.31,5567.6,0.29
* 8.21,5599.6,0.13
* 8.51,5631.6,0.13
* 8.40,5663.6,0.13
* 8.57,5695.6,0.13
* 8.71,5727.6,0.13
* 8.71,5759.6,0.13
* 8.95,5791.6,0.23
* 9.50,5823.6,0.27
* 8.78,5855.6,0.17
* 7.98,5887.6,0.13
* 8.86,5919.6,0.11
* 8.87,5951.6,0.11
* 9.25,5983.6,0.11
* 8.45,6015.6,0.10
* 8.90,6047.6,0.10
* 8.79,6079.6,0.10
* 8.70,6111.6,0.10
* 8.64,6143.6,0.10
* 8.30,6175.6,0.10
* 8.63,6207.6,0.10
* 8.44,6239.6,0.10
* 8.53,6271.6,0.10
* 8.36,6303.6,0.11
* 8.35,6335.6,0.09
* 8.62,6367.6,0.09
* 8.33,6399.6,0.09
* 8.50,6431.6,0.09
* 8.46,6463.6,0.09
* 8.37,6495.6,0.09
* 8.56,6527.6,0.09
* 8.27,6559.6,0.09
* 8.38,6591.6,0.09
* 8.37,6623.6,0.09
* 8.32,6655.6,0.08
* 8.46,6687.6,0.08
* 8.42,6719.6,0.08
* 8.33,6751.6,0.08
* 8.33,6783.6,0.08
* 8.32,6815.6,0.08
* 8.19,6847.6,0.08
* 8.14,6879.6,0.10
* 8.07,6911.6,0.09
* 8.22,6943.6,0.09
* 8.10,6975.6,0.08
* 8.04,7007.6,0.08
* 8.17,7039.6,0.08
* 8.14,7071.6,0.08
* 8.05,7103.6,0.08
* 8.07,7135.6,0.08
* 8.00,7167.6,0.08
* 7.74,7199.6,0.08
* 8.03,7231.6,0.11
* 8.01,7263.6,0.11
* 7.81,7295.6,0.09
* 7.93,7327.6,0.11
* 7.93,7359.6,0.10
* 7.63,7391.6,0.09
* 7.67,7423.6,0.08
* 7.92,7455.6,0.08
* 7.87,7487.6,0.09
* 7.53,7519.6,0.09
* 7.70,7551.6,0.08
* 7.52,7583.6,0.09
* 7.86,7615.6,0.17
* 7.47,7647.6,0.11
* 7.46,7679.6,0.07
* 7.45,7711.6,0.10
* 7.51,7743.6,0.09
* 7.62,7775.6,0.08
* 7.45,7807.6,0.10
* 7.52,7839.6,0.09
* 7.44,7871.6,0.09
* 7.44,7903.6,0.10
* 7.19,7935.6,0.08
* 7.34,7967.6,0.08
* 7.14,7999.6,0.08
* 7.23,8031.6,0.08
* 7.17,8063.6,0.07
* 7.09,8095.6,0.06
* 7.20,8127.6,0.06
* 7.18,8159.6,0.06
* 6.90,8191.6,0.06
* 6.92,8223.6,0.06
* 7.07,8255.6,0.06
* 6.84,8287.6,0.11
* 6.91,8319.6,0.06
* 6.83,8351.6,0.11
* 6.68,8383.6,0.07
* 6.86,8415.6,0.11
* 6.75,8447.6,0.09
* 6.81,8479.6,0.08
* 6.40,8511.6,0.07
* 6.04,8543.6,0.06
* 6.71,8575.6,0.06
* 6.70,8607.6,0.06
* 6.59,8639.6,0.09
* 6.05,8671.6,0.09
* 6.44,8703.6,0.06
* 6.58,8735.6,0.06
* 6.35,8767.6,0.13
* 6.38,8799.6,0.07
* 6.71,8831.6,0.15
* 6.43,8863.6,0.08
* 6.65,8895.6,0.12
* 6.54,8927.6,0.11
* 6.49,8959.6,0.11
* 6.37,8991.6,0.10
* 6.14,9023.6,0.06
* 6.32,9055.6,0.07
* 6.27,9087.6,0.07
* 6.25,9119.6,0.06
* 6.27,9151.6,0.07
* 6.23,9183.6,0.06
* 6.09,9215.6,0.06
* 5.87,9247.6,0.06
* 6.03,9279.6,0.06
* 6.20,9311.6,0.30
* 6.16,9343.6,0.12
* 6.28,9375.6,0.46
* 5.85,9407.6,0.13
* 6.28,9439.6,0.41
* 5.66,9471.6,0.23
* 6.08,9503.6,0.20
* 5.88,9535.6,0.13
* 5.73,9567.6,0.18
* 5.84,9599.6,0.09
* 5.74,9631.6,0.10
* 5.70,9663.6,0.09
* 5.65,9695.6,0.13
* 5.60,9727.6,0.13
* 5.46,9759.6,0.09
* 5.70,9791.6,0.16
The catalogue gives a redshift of 0.000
